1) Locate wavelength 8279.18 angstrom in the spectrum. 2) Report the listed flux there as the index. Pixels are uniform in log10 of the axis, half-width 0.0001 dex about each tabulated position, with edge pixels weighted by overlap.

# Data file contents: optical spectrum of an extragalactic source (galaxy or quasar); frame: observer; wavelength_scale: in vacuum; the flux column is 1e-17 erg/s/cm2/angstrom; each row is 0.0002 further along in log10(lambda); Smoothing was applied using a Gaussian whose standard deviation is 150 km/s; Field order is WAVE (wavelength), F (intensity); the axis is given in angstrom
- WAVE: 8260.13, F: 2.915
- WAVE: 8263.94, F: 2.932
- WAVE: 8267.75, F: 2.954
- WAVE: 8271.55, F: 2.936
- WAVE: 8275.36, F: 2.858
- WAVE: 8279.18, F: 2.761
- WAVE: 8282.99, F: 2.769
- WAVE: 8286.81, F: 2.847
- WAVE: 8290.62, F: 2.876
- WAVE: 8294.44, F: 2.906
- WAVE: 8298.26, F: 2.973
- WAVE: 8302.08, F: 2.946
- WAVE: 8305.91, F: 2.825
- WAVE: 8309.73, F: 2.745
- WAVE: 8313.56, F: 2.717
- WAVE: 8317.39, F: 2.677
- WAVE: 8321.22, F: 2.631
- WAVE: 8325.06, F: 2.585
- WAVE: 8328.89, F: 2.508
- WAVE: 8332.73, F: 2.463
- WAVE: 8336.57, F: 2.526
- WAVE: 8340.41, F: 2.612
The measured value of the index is 2.761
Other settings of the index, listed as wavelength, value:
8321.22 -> 2.631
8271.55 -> 2.936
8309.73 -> 2.745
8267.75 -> 2.954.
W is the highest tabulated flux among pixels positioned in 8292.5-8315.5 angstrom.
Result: 2.973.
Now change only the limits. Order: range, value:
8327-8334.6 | 2.508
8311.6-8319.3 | 2.717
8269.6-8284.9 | 2.936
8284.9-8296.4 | 2.906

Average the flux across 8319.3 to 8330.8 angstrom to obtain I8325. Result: 2.57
